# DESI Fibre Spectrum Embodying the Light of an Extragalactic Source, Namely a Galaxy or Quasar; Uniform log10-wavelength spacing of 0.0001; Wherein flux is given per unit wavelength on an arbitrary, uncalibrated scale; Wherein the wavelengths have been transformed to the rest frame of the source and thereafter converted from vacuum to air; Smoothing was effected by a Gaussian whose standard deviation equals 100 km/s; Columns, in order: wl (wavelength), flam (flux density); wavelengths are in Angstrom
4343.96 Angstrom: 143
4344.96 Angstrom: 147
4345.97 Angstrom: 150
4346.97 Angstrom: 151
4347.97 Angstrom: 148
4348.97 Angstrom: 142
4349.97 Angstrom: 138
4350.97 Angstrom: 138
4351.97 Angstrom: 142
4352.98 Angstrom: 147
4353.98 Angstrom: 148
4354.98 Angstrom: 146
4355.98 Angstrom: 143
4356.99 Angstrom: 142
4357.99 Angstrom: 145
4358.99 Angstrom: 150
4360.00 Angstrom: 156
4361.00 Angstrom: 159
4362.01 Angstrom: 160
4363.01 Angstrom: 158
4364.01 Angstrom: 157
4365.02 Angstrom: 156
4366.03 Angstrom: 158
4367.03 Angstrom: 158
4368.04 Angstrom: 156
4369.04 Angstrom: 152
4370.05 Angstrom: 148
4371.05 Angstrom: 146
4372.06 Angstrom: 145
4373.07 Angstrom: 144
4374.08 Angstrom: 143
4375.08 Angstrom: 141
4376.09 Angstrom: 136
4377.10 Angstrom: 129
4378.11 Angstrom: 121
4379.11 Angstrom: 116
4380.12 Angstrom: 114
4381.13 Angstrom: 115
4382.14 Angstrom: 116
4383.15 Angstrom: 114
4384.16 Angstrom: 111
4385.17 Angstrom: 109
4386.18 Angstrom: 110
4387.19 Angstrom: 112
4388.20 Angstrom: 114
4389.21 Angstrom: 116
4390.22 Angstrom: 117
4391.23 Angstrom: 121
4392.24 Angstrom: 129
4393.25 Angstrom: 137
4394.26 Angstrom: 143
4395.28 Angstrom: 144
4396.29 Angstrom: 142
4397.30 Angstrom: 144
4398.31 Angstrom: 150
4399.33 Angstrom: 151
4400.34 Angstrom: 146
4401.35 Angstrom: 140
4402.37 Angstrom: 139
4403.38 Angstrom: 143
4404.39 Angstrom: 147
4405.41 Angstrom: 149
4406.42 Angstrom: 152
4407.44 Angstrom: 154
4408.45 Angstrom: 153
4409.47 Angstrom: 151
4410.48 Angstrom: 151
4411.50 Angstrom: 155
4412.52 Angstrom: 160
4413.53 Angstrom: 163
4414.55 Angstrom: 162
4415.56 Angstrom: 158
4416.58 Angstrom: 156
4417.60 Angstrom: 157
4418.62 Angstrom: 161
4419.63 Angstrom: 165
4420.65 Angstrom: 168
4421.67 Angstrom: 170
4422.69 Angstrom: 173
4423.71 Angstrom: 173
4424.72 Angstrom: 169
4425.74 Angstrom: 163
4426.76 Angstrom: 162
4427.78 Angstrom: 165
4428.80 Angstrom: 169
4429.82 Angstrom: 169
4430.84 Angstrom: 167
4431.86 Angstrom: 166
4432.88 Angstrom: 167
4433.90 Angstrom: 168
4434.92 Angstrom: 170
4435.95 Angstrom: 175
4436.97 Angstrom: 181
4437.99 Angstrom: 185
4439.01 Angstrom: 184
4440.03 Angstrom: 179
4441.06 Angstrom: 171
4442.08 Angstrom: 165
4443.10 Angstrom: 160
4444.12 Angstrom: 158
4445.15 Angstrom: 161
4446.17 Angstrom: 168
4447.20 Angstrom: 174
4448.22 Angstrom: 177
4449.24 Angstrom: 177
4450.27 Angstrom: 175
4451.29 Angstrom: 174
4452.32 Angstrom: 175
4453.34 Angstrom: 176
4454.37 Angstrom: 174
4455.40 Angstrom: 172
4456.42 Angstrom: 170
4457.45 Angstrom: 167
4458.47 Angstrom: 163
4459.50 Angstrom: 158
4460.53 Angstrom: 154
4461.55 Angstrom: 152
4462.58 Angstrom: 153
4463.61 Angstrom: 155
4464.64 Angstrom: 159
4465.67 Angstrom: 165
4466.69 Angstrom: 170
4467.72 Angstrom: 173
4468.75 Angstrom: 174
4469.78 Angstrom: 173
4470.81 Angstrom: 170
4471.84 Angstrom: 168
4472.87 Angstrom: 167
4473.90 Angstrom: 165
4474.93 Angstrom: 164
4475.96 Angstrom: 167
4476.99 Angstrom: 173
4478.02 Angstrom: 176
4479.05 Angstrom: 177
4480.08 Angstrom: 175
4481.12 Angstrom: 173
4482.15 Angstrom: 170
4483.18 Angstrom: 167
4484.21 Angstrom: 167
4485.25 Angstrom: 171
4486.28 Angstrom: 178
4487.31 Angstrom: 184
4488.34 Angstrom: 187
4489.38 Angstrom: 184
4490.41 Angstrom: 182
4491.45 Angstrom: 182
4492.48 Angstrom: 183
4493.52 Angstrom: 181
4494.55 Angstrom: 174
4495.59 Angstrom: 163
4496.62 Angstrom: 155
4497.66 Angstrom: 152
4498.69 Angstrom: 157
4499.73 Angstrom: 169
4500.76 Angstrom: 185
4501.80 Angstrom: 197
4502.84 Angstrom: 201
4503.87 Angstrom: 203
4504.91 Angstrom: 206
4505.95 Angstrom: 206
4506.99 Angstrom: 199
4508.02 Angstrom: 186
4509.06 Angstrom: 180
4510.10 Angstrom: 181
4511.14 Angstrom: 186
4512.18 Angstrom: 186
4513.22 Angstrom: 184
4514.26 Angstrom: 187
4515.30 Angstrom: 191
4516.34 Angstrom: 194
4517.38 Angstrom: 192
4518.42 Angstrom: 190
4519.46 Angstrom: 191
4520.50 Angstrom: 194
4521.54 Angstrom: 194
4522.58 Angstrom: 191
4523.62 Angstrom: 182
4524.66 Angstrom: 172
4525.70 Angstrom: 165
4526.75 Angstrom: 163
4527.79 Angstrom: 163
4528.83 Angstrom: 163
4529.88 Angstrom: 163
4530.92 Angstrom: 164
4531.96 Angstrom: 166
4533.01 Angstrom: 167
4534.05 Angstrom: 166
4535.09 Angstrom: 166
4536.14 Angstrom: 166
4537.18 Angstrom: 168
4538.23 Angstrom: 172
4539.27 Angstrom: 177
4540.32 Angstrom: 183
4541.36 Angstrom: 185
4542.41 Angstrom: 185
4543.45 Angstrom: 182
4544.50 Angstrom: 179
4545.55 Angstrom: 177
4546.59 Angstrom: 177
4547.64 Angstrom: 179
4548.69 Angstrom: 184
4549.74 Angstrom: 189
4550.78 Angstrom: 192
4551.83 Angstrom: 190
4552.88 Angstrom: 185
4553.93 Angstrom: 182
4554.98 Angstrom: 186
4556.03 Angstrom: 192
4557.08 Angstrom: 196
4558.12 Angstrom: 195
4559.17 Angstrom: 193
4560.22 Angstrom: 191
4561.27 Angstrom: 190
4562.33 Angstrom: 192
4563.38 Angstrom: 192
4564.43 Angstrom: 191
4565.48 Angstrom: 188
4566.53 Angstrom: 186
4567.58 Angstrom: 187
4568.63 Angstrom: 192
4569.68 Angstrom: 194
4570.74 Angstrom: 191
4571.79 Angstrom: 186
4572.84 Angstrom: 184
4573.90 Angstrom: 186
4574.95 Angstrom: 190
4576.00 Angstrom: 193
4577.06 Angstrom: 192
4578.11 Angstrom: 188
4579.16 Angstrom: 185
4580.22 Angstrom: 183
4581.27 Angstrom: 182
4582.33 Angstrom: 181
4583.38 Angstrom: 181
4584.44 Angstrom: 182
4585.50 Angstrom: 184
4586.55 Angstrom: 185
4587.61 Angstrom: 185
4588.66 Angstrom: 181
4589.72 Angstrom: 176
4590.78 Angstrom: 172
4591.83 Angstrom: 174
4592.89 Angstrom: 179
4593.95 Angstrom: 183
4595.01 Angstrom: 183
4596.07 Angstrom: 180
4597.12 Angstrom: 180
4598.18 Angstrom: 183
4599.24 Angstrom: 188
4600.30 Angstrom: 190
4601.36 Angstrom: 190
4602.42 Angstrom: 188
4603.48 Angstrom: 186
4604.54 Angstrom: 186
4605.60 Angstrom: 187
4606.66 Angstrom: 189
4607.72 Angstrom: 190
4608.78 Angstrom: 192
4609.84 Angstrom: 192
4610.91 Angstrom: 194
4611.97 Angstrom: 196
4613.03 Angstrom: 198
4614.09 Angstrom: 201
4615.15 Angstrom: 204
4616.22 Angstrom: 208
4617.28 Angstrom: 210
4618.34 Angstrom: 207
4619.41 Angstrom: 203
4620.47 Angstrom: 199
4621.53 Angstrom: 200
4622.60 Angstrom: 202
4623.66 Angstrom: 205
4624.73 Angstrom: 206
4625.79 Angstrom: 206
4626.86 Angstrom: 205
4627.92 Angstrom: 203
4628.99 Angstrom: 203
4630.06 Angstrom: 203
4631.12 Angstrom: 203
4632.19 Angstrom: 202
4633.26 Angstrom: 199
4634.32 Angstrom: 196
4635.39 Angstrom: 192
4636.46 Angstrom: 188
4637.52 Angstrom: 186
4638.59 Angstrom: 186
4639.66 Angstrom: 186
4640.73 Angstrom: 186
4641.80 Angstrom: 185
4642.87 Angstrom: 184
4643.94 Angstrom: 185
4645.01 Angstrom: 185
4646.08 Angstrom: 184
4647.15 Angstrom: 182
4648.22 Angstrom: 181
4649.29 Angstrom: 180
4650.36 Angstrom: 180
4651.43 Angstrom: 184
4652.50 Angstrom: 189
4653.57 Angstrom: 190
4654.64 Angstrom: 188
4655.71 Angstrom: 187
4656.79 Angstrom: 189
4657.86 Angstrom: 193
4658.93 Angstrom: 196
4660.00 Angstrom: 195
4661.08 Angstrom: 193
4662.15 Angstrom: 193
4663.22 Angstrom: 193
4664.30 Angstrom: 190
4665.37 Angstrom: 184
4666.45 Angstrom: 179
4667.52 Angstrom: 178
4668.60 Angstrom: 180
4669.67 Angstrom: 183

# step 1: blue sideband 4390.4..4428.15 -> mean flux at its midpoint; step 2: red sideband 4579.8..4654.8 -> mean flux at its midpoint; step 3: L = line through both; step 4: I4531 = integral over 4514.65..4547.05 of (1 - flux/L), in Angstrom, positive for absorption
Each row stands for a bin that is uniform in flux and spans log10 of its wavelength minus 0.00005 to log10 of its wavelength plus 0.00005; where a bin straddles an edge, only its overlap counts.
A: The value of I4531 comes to -0.4 Angstrom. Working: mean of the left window 153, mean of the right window 190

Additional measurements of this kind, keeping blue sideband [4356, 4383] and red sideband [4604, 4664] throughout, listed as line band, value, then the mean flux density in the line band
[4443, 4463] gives -1.05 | 167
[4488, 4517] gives -2.63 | 184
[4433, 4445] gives -1.21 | 172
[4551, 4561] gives -0.64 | 190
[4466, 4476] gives -0.42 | 169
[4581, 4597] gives 0.39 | 181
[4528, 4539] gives 0.51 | 166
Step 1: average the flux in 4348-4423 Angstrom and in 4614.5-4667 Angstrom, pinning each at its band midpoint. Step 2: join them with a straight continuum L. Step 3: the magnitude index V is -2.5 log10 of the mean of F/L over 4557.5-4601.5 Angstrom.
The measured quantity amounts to -0.027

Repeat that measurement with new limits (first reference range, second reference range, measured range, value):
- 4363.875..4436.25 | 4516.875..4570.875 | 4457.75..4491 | -0.03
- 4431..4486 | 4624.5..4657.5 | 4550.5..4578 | -0.05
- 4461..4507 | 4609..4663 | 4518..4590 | 0.01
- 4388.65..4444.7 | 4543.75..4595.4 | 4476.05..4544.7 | -0.03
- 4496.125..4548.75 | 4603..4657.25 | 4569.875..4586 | 0.01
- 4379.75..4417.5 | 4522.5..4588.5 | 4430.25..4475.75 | -0.11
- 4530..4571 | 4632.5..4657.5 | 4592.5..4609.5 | -0.01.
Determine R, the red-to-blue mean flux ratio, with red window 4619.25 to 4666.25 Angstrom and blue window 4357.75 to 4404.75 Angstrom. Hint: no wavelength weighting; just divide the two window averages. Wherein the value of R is 1.40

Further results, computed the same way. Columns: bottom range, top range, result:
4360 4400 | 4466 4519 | 1.32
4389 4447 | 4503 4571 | 1.17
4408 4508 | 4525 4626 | 1.09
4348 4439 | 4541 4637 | 1.29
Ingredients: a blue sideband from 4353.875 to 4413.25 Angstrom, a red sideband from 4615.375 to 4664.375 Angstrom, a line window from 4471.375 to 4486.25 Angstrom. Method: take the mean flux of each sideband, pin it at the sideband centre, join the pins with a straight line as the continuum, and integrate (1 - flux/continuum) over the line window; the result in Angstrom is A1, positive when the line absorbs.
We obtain -1.0 Angstrom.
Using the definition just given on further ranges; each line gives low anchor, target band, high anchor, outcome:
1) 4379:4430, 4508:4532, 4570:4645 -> -1.36 Angstrom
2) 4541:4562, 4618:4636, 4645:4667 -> -1.41 Angstrom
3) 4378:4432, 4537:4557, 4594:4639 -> -0.45 Angstrom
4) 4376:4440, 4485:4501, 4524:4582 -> -0.59 Angstrom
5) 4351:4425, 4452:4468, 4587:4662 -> -0.62 Angstrom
